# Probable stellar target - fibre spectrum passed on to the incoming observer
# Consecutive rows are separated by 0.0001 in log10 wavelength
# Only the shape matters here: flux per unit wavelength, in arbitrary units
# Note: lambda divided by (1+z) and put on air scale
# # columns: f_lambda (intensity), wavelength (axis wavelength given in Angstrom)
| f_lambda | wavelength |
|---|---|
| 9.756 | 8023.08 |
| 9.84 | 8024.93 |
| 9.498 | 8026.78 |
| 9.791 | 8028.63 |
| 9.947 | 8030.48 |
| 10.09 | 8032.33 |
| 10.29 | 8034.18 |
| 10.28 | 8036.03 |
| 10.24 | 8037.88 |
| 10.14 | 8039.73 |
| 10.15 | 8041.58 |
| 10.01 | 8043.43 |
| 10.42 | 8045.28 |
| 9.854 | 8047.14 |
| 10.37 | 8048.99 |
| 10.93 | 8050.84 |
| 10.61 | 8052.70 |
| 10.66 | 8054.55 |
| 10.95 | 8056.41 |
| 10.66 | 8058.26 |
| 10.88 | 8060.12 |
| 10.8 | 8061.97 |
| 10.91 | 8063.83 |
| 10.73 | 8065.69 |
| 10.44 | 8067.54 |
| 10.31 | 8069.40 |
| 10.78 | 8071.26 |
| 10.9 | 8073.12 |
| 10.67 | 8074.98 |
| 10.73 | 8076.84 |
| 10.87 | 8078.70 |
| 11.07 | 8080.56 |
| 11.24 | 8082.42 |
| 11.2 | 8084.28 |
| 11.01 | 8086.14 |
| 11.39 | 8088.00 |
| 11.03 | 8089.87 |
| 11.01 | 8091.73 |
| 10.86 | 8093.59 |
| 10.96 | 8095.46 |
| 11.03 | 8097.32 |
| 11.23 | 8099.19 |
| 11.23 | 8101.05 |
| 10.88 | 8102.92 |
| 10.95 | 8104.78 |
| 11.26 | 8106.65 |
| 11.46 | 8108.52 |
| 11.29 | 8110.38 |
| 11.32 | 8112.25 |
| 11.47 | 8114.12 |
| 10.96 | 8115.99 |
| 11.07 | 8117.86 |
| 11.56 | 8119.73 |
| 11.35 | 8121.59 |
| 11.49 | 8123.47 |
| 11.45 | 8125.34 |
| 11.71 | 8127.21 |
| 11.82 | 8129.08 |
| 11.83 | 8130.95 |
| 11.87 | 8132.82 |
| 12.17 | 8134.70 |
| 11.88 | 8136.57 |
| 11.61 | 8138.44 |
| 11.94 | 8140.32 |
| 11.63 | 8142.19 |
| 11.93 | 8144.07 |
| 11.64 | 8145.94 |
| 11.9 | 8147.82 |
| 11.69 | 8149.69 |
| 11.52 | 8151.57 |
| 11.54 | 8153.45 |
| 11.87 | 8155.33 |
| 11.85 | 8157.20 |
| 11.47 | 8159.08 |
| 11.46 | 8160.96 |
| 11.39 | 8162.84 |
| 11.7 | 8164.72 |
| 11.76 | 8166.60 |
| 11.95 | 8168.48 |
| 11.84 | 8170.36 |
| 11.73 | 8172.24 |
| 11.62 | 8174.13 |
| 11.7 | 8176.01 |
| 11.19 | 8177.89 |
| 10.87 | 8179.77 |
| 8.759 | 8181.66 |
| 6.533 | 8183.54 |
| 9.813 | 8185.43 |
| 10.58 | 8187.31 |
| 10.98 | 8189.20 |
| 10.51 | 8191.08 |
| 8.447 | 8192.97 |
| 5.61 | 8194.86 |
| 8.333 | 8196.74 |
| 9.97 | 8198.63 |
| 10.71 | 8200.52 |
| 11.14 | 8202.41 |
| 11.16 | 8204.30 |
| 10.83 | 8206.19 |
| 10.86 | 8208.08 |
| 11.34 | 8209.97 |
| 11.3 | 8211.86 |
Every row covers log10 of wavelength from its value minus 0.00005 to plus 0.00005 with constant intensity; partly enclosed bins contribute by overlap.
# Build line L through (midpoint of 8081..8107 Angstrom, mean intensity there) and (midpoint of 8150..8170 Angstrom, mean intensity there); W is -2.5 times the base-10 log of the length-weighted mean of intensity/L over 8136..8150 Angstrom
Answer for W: -0.03 mag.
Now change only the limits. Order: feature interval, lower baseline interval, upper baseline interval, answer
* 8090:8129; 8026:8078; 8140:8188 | -0.04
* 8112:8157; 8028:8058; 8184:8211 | -0.15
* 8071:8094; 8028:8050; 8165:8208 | -0.08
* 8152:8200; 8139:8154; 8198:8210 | 0.07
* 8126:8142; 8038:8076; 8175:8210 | -0.16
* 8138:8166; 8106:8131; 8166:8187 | -0.07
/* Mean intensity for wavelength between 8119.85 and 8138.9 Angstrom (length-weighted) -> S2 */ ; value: 11.7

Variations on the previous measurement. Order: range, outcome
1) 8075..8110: 11.1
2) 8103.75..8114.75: 11.3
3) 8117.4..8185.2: 11.4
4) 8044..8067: 10.6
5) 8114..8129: 11.4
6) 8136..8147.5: 11.8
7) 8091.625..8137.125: 11.4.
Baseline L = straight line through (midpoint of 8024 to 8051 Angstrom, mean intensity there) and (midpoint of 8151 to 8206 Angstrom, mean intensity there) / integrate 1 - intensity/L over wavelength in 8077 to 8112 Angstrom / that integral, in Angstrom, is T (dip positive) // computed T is -2.7 Angstrom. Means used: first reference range 10.1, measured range 11.1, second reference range 10.6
